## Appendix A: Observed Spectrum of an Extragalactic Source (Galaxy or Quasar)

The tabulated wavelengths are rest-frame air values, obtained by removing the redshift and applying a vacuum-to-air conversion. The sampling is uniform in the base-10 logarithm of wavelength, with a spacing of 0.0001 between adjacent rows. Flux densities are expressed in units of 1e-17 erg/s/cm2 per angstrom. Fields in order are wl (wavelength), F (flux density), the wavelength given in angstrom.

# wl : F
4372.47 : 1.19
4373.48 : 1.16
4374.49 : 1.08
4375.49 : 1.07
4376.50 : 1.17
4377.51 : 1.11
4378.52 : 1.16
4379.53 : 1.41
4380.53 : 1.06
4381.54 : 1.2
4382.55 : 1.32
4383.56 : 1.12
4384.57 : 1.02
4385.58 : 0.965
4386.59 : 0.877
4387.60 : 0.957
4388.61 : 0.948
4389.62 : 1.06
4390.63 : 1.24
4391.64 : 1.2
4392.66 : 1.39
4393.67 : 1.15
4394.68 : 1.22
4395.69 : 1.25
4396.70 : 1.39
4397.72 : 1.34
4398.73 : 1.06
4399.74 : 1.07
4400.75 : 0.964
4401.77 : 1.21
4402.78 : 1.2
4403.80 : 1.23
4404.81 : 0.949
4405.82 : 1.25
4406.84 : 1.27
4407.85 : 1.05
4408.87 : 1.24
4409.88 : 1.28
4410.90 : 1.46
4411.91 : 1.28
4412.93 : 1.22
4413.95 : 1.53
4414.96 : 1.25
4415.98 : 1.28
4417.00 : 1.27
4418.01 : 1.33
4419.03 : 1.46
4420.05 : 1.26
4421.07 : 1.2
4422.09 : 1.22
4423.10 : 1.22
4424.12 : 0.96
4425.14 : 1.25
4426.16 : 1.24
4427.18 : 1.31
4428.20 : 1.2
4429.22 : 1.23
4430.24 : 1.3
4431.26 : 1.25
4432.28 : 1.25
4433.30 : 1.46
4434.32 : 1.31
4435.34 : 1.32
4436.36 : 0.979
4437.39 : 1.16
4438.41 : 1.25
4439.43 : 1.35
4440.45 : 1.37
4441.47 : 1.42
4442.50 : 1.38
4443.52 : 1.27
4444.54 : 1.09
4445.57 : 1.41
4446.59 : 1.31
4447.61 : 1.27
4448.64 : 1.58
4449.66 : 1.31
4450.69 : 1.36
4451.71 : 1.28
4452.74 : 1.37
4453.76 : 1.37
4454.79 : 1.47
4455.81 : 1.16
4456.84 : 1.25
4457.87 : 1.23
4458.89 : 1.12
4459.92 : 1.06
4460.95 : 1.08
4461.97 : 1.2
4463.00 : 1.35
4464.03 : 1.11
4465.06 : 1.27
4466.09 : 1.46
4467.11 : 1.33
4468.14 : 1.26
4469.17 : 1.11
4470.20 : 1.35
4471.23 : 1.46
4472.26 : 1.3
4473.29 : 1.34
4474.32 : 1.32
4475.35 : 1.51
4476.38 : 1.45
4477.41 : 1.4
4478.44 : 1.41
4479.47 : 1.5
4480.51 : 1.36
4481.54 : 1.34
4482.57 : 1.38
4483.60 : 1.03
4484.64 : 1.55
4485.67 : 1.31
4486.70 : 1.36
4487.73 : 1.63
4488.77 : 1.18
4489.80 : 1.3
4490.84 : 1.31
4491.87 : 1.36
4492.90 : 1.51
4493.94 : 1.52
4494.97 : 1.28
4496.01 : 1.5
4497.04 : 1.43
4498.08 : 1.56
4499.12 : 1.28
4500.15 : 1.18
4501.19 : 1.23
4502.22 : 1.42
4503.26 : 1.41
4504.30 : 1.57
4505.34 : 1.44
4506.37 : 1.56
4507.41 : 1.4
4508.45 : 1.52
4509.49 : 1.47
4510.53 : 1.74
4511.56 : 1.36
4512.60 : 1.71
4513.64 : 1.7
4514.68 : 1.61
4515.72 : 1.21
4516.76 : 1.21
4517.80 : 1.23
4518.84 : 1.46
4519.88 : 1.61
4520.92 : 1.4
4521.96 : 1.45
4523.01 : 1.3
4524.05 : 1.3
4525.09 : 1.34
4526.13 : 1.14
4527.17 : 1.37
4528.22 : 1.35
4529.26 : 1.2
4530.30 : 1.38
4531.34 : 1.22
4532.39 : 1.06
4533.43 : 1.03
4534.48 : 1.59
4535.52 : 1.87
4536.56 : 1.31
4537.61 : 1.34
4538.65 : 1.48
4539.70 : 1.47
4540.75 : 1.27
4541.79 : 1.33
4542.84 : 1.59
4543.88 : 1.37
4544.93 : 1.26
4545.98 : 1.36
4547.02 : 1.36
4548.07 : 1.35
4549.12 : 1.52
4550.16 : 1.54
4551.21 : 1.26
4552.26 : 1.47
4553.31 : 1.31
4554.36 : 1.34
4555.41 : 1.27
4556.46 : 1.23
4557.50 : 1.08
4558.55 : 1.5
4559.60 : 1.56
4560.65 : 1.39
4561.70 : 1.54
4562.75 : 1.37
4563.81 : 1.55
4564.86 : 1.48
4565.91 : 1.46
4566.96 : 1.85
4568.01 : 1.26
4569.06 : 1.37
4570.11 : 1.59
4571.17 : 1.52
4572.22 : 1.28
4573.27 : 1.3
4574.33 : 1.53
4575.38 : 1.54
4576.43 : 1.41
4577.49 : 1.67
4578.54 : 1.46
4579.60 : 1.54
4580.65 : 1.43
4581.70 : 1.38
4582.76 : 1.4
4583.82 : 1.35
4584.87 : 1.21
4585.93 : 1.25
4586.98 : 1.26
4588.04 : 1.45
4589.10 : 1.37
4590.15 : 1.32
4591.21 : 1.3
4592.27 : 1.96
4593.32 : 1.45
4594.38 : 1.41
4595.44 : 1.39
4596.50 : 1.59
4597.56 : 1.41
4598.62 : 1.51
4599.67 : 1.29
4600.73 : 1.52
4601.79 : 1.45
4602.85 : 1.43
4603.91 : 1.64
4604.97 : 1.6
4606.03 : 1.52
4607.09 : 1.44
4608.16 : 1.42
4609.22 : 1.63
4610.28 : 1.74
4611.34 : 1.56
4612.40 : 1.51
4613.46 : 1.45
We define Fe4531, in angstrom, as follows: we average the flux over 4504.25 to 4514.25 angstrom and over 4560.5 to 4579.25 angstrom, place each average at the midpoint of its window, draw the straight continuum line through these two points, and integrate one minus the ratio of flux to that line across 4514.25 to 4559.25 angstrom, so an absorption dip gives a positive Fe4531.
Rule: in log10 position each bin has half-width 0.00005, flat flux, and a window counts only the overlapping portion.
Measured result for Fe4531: 4.7 angstrom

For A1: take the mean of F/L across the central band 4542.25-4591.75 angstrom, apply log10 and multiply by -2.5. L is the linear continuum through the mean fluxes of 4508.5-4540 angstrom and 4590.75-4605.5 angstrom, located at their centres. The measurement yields 0.04 mag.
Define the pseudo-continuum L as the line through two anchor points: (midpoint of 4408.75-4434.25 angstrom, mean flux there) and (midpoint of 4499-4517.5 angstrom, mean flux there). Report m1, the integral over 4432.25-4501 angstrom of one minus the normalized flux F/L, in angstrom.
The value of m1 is 2.1 angstrom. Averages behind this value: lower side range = 1.28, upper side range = 1.45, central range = 1.32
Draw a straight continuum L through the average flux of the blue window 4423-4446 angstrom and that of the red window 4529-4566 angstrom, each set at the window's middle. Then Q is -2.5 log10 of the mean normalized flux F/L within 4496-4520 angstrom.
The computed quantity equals -0.08 mag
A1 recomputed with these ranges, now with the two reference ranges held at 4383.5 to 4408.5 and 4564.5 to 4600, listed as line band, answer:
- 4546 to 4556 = 0.010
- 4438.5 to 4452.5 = -0.101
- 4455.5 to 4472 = 0.007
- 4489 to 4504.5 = -0.066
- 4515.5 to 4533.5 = 0.038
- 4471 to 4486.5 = -0.085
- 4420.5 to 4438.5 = -0.033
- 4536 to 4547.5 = -0.003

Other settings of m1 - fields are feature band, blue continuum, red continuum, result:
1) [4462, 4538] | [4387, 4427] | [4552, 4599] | -2.7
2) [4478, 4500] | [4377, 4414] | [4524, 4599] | -1.3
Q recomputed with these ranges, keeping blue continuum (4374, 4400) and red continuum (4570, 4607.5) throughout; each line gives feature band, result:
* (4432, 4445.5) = -0.05 mag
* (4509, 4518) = -0.11 mag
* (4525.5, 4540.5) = 0.02 mag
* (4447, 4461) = -0.03 mag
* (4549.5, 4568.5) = -0.01 mag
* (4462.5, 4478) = -0.05 mag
